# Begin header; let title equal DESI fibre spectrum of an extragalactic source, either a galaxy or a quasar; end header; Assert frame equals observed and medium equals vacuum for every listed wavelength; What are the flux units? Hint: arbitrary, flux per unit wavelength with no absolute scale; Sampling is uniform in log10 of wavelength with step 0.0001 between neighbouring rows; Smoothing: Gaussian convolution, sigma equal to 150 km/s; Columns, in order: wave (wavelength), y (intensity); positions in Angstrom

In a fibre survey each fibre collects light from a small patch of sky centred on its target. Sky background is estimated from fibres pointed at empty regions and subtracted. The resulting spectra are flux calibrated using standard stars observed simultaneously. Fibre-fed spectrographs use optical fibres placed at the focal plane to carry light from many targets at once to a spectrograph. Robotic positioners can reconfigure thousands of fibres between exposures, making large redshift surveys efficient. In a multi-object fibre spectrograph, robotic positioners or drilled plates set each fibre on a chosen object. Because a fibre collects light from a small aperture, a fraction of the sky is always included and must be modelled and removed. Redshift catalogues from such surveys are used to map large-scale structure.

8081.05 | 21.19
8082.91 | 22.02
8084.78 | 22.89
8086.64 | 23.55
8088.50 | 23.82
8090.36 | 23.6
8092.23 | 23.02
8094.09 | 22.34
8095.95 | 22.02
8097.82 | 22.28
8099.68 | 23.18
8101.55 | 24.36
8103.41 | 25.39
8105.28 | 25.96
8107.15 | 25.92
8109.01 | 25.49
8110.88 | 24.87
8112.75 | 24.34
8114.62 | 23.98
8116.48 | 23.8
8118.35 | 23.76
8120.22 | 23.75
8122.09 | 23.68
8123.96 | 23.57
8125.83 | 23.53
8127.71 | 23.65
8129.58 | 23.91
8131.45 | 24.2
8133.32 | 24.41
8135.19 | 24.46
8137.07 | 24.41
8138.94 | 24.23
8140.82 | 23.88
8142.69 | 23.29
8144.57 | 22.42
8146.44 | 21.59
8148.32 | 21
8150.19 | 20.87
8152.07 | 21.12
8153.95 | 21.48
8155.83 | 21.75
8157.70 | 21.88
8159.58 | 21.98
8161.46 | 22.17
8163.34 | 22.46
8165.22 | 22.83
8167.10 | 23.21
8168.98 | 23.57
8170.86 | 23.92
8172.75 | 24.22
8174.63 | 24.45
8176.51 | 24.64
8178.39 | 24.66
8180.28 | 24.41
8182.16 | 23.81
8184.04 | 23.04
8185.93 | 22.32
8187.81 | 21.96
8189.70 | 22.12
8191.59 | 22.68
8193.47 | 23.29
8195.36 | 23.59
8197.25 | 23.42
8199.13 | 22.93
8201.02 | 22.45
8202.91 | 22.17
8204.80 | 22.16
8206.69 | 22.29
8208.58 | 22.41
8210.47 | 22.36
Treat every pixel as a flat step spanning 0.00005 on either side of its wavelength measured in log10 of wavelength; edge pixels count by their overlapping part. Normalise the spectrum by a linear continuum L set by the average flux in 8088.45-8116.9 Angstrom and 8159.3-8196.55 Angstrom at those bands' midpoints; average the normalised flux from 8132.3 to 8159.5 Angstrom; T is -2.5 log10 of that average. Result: 0.047 mag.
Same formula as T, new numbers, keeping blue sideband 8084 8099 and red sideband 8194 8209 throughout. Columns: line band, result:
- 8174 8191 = -0.033 mag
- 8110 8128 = -0.047 mag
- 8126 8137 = -0.057 mag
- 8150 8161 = 0.060 mag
